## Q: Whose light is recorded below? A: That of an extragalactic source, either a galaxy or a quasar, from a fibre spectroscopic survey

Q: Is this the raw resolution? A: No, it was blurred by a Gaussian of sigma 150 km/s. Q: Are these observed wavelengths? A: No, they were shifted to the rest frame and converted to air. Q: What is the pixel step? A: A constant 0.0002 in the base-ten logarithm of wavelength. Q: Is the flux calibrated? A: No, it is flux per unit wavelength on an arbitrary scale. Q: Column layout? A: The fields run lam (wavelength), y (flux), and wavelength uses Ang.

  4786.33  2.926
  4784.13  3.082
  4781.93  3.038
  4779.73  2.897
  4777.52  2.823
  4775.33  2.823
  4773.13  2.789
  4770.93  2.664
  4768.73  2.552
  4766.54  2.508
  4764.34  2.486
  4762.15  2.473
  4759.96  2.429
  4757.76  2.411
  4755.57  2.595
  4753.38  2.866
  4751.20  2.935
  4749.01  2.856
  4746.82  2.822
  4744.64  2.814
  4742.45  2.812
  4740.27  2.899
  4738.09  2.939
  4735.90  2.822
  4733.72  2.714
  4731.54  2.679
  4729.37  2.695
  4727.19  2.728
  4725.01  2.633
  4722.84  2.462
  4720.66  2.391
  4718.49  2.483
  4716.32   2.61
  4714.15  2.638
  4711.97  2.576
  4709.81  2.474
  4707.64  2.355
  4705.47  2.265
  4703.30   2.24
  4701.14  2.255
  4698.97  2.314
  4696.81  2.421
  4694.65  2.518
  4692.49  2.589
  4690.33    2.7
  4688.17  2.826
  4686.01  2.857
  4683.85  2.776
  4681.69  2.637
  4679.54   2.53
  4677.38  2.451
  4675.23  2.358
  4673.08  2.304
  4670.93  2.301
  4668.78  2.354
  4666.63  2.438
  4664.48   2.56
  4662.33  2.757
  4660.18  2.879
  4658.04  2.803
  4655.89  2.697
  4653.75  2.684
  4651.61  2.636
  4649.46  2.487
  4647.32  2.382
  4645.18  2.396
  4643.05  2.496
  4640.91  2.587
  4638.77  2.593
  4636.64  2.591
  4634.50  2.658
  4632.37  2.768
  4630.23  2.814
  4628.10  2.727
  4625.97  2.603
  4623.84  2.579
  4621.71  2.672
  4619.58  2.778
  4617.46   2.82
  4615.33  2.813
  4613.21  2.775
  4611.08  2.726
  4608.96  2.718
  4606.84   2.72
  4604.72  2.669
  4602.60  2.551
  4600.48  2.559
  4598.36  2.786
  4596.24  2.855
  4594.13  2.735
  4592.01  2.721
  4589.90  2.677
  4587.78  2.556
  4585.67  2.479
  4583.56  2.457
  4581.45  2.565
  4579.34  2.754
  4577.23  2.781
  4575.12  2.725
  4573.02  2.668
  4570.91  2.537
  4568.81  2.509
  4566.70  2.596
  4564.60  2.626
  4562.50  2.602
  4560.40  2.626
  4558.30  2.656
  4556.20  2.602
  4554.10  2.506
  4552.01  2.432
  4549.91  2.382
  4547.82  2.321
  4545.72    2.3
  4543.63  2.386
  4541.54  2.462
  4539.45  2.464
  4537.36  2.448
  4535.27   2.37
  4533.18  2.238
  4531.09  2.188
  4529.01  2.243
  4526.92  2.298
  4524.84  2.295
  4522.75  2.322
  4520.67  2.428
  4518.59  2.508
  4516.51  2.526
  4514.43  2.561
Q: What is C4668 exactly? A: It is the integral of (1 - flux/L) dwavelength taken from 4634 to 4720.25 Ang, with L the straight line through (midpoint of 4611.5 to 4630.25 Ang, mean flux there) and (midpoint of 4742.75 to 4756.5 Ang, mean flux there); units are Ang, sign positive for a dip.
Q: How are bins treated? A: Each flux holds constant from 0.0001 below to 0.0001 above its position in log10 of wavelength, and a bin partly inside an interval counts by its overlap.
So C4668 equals 7.2 Ang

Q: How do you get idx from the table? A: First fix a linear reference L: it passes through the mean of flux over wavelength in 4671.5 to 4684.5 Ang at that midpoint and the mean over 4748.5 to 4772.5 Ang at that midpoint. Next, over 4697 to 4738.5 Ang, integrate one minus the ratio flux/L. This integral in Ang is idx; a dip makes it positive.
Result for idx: 0.33 Ang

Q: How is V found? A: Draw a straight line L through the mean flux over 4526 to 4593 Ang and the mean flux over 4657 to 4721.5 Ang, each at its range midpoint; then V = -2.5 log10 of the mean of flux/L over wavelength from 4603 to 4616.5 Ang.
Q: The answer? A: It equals -0.09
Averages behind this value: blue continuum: 2.51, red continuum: 2.52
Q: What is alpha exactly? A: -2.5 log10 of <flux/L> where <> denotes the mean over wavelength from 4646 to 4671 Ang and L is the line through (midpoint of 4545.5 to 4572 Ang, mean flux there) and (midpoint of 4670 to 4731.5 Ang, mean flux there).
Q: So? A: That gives -0.03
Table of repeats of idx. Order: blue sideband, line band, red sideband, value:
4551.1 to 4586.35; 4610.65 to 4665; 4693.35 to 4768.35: -1.5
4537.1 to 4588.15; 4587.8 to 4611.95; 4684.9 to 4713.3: -1.6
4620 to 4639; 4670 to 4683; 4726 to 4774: 1.2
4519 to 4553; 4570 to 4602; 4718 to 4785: -2.9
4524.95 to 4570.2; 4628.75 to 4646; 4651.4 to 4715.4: -0.8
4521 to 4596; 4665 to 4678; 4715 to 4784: 1.2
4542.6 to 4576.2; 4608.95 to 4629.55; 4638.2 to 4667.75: -1.2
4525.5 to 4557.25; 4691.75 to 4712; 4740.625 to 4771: 1.6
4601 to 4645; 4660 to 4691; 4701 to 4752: 1.0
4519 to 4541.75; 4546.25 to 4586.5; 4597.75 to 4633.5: -1.1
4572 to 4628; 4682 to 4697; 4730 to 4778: 0.1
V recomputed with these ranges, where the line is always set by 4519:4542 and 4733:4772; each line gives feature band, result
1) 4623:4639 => -0.07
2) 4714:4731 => 0.03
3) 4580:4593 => -0.06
